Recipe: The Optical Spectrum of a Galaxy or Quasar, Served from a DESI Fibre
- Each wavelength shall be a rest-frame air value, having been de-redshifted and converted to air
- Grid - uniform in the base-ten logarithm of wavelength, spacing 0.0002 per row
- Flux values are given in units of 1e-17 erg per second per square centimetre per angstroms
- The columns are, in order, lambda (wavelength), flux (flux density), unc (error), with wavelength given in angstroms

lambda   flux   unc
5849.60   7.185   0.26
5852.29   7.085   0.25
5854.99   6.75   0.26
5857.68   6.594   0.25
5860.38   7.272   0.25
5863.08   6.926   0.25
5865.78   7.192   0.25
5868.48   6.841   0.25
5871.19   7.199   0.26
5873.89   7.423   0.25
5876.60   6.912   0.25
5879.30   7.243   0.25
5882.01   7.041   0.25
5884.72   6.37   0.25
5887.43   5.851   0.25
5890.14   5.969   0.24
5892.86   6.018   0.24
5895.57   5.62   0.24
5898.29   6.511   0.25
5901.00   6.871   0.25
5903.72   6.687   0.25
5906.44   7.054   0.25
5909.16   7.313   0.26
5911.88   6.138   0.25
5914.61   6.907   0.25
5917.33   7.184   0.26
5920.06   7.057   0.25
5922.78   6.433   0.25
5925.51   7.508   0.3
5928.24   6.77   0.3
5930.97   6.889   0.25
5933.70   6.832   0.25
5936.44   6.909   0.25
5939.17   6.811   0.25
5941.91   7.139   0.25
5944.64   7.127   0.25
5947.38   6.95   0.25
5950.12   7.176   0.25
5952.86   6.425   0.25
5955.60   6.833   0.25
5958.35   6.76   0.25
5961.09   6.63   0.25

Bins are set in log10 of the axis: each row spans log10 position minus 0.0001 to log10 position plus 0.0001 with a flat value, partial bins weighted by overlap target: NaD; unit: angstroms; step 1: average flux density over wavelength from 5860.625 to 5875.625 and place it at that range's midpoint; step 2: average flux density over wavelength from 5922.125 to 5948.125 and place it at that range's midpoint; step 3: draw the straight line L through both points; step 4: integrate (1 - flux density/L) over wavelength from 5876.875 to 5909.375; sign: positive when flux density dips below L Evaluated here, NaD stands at 2.4 angstroms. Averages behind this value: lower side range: 7.12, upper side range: 6.95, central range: 6.53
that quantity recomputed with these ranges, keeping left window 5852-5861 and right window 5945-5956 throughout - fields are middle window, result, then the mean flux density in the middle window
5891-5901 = 1.05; 6.16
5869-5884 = -0.51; 7.11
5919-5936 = -0.09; 6.91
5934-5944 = -0.11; 6.95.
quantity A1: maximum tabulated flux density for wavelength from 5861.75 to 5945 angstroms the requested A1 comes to 7.508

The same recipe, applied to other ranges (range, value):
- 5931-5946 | 7.139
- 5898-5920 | 7.313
